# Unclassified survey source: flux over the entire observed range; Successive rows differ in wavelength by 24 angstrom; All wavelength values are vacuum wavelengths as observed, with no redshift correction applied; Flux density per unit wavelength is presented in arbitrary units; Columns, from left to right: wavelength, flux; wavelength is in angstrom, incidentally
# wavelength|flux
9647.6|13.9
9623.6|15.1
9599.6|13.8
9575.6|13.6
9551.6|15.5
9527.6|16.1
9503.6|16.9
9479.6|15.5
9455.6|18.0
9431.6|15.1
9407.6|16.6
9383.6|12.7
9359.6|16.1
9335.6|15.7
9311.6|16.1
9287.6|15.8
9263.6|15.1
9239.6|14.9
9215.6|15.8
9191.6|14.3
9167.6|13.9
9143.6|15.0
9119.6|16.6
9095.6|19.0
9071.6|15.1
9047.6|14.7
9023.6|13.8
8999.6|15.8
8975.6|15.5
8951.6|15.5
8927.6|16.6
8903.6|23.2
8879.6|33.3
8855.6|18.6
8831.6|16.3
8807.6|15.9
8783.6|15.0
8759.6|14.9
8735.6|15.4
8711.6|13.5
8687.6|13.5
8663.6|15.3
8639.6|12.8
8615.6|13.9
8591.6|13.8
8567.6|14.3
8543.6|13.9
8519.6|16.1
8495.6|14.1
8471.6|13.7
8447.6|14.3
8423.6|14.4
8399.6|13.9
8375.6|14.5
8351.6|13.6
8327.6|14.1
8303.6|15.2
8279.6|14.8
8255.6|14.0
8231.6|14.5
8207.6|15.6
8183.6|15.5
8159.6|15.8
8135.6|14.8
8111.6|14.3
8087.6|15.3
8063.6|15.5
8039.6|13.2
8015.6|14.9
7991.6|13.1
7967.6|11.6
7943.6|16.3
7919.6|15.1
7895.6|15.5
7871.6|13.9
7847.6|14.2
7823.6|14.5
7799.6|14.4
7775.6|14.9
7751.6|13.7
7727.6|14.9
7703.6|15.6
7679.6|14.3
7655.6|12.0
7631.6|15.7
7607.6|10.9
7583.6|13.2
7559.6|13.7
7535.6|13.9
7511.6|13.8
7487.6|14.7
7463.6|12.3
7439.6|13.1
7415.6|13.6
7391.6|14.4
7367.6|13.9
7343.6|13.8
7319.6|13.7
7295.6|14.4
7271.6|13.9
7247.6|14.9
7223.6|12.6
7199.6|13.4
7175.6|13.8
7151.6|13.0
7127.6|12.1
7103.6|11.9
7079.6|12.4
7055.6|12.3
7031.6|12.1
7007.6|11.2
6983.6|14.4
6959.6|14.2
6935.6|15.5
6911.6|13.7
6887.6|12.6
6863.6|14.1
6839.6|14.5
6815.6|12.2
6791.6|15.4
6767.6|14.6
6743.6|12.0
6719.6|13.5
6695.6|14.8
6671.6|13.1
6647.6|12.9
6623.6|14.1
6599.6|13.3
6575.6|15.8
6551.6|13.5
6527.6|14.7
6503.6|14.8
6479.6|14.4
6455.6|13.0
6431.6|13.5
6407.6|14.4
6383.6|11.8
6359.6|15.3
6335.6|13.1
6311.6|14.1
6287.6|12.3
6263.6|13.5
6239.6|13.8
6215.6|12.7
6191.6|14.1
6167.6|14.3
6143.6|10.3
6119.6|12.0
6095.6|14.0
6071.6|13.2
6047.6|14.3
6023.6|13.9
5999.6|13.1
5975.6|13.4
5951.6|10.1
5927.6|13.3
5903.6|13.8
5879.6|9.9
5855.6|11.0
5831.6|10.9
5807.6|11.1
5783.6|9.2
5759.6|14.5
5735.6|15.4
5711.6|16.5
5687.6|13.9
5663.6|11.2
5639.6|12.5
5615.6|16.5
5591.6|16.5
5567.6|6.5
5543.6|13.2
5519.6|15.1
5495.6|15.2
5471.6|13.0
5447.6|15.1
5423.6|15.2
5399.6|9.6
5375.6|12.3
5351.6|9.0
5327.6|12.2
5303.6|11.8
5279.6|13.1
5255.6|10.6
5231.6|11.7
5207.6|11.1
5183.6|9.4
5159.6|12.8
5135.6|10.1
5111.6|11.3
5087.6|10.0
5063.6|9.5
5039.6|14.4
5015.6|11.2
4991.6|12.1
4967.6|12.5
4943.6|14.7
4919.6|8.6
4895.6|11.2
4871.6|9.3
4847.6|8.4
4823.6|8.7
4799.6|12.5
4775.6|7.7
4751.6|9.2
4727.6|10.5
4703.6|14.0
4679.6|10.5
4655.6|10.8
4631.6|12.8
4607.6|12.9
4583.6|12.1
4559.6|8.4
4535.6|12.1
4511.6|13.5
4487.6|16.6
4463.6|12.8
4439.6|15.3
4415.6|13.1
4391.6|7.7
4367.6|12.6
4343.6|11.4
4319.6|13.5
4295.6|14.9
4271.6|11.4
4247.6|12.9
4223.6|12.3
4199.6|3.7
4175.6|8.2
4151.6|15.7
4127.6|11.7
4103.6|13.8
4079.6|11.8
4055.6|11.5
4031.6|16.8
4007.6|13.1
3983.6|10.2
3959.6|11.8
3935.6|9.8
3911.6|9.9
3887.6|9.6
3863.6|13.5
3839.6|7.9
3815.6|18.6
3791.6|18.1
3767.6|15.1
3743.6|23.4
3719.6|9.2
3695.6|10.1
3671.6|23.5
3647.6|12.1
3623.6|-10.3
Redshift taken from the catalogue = 0.353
